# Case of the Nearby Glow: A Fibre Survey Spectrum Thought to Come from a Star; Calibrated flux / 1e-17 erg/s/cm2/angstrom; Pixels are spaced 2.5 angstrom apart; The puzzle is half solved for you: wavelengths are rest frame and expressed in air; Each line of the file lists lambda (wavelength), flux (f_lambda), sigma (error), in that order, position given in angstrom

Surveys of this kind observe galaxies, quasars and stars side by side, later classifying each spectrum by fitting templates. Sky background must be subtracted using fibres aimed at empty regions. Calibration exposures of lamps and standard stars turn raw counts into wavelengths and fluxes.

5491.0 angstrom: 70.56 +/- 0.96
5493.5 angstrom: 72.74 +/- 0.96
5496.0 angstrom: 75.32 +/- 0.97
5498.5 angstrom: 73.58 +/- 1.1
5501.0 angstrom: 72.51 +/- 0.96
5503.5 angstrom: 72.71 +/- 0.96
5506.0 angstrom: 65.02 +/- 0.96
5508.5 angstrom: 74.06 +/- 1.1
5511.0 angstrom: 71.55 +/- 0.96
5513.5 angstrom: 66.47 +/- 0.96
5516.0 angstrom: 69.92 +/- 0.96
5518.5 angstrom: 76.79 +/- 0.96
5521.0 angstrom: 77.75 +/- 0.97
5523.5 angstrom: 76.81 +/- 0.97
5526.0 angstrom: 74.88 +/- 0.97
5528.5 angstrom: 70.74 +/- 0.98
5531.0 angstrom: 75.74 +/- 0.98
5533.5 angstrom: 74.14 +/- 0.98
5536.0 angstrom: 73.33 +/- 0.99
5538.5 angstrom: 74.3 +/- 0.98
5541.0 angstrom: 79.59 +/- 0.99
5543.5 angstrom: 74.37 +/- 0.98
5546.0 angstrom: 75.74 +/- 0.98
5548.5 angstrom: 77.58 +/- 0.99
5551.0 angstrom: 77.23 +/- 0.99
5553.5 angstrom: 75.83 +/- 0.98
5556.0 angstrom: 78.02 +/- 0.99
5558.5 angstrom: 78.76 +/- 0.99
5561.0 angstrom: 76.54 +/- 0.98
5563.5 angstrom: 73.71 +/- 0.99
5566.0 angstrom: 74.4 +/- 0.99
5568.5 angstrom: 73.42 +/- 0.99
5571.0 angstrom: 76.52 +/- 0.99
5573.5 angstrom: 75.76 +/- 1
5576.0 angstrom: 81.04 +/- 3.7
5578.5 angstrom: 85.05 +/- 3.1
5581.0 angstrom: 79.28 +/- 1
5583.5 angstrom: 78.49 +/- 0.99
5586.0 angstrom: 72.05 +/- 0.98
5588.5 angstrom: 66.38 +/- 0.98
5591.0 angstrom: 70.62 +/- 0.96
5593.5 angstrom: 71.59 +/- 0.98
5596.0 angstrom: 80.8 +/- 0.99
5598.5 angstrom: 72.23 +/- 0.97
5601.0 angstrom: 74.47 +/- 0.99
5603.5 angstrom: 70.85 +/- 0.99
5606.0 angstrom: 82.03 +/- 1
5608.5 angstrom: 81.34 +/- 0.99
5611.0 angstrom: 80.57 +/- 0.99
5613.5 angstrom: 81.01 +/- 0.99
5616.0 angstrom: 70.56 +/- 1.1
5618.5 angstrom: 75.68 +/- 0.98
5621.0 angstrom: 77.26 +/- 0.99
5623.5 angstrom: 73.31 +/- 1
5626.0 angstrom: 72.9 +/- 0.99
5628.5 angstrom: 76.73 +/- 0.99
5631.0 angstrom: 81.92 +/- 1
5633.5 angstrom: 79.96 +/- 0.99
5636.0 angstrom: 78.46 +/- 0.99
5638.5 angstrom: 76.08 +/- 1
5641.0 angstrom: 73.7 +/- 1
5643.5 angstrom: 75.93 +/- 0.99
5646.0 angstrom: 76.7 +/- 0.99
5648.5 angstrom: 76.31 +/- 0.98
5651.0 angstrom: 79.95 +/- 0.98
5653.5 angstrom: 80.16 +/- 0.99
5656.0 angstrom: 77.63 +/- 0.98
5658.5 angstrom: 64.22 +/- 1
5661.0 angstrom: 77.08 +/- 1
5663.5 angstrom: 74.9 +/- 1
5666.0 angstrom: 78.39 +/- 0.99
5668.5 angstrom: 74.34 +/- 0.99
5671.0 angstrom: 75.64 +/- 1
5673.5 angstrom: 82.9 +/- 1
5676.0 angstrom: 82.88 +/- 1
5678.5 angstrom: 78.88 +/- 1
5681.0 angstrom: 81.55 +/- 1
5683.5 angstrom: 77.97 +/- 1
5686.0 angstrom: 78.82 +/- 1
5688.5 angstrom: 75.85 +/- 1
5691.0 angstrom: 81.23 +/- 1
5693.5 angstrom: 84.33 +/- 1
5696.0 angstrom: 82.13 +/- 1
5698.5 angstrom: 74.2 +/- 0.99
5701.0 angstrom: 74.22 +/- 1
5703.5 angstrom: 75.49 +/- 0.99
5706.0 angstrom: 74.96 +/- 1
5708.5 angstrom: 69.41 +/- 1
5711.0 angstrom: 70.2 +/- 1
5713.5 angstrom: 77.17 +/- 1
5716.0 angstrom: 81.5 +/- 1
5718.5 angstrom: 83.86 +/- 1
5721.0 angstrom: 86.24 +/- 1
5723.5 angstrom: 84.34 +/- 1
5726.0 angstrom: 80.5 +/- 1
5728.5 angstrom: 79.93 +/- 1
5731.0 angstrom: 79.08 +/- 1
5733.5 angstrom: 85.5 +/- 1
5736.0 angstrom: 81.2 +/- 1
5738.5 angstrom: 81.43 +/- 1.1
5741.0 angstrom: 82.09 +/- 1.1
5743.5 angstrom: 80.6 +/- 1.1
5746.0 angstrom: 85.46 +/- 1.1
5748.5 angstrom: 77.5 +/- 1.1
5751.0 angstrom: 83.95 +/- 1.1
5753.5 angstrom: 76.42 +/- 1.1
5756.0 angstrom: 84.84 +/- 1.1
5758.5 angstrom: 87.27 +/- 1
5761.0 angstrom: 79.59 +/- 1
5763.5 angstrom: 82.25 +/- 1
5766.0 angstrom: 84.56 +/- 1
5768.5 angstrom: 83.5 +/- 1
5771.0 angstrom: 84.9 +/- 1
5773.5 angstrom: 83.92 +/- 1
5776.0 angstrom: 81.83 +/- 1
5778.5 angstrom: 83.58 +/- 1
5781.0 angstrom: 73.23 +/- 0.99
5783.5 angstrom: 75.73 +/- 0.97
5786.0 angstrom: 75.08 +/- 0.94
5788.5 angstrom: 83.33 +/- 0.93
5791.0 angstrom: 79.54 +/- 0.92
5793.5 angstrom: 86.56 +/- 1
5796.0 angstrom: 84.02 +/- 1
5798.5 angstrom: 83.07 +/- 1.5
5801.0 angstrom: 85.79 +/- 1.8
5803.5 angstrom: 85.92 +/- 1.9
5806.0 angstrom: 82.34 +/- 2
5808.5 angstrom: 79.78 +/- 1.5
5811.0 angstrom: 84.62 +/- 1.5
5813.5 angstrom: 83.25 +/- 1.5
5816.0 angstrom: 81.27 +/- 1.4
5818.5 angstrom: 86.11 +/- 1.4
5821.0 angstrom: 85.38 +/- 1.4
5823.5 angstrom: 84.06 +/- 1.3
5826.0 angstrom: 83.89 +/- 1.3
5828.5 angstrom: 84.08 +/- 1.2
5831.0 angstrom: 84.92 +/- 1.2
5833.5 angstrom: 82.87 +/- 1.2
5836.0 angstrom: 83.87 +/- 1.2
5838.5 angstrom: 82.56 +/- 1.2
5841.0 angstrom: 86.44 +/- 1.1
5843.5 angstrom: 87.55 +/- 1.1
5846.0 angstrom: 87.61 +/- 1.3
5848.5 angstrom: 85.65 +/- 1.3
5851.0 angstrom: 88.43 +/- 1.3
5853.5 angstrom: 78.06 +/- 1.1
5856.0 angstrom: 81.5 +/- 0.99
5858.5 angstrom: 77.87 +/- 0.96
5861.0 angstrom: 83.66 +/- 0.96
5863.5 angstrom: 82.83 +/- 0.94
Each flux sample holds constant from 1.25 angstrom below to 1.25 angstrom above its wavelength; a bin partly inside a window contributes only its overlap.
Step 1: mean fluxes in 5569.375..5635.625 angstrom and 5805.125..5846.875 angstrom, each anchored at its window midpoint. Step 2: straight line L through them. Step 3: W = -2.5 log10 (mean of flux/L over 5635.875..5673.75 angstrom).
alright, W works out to 0.03 mag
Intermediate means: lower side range 76.5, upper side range 84.1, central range 76.2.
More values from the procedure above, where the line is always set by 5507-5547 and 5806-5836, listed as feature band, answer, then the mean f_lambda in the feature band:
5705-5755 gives 0.01 mag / 80.1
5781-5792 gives 0.06 mag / 77.8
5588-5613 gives 0.01 mag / 75.5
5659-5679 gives 0.02 mag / 77.6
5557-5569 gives 0.00 mag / 75.5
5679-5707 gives 0.02 mag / 78.3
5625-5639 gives -0.01 mag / 77.8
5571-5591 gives -0.01 mag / 76.5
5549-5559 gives -0.03 mag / 77.4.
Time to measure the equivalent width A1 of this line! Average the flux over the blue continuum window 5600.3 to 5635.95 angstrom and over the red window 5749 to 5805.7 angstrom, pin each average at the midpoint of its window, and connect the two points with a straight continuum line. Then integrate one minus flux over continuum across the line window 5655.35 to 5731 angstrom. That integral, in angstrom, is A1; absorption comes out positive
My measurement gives 1.39 angstrom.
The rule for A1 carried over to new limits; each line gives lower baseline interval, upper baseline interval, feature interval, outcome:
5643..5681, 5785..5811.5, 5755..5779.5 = -0.6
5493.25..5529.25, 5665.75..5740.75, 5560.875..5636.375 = -0.6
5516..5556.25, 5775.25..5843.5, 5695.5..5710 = 1.0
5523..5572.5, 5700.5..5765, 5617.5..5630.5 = 0.3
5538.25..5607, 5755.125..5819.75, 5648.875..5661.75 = 0.4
